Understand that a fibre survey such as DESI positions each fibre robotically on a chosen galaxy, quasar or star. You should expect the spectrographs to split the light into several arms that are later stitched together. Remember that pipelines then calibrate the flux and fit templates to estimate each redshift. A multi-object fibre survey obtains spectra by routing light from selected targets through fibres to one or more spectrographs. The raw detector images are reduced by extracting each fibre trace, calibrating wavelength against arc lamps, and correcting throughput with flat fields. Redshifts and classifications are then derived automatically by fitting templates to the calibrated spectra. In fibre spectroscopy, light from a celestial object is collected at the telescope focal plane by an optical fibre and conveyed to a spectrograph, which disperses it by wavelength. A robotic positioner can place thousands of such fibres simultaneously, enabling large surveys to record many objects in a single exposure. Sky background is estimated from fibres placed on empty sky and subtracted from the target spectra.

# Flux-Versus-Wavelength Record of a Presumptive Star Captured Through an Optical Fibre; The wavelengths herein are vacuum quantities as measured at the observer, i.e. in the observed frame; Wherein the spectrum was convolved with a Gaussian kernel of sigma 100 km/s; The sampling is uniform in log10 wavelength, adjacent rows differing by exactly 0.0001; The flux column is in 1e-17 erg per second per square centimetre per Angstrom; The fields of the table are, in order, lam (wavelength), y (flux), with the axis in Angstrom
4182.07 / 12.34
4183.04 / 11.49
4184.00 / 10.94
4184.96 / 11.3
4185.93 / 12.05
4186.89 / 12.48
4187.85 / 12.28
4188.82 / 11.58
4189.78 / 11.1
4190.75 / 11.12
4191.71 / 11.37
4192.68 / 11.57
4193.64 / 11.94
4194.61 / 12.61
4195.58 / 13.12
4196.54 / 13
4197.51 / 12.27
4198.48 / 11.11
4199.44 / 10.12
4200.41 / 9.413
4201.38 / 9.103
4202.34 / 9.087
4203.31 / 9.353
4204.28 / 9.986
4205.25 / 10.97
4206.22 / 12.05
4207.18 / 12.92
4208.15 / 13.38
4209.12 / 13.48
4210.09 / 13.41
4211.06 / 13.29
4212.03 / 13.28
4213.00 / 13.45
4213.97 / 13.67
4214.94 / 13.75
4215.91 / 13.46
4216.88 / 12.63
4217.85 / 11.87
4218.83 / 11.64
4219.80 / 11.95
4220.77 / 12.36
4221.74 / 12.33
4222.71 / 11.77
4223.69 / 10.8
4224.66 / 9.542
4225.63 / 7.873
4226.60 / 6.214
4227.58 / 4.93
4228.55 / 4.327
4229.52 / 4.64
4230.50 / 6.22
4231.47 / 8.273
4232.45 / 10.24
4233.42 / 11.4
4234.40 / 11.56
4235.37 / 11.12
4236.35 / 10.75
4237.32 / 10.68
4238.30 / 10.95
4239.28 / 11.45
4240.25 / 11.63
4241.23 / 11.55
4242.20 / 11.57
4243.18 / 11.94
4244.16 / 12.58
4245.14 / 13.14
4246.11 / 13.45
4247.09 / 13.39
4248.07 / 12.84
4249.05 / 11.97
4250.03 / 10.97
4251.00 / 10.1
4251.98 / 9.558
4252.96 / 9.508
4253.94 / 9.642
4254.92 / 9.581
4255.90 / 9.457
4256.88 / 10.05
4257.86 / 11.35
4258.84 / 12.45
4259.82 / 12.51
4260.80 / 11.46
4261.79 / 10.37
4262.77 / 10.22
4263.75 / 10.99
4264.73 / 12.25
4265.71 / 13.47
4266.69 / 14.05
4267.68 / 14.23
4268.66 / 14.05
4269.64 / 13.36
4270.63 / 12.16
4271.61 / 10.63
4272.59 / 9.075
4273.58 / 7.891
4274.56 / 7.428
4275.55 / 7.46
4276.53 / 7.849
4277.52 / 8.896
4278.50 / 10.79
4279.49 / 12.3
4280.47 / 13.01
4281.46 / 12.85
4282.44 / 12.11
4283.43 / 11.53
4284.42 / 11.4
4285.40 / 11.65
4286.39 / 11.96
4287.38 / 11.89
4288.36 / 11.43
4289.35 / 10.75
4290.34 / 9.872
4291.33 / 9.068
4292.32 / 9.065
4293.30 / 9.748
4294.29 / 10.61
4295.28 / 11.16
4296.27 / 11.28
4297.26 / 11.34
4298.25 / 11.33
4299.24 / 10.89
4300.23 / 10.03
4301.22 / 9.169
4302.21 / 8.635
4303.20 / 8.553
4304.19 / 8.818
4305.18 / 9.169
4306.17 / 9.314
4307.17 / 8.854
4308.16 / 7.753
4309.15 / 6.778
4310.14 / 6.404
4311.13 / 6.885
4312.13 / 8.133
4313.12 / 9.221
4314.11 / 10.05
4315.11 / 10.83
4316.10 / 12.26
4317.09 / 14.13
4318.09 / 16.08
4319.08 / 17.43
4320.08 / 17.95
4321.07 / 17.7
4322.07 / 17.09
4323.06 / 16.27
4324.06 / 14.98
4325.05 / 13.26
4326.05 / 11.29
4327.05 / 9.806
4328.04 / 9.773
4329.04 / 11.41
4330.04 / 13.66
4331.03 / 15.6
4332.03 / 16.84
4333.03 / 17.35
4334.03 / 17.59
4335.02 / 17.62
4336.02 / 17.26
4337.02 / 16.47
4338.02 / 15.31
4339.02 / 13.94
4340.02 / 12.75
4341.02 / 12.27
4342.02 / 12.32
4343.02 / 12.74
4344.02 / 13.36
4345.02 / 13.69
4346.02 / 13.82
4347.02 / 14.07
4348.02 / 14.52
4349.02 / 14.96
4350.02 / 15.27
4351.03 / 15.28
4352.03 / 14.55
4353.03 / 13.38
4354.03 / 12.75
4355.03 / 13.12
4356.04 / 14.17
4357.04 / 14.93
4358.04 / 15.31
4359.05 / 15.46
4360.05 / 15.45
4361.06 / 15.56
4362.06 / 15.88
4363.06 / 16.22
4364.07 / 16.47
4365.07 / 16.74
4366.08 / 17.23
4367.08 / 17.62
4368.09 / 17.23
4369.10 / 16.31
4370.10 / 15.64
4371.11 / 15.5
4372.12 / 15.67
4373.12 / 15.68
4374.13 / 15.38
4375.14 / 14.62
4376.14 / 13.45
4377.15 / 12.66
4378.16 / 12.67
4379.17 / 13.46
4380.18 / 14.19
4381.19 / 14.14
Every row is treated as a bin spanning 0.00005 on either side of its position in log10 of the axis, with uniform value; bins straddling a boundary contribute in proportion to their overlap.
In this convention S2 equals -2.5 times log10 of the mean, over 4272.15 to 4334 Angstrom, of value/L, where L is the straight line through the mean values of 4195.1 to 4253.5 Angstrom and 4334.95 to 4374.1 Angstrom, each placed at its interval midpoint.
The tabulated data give 0.19 mag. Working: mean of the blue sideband 11.1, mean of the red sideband 15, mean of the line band 11.3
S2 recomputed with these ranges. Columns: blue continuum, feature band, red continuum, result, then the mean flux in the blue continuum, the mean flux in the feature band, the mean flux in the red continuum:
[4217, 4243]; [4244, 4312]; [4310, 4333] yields 0.09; 9.97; 10.6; 13.1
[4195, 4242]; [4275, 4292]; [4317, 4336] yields 0.23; 10.9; 10.8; 15.1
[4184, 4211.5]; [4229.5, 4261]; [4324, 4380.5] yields 0.15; 11.6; 10.9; 14.6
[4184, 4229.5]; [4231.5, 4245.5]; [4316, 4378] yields 0.07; 11.3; 11.3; 14.9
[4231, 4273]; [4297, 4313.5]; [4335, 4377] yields 0.43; 11.4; 8.86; 14.9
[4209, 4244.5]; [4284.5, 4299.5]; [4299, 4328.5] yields 0.03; 10.8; 10.8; 11.3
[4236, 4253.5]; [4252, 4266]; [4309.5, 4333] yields 0.09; 11.6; 10.9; 13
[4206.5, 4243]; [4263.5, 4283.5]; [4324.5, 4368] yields 0.11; 10.9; 11.3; 14.6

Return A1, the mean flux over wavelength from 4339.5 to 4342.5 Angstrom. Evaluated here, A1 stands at 12.5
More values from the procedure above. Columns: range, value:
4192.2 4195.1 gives 12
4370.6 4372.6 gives 15.5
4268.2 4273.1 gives 11.8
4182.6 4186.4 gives 11.4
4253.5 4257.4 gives 9.7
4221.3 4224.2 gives 11.6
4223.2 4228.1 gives 7.85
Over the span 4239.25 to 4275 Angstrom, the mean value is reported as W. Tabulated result 11.4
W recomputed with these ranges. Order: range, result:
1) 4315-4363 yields 14.6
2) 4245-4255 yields 11.3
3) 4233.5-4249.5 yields 11.9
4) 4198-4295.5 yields 11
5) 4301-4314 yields 8.32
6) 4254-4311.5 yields 10.5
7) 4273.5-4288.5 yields 10.7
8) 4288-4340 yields 12.1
